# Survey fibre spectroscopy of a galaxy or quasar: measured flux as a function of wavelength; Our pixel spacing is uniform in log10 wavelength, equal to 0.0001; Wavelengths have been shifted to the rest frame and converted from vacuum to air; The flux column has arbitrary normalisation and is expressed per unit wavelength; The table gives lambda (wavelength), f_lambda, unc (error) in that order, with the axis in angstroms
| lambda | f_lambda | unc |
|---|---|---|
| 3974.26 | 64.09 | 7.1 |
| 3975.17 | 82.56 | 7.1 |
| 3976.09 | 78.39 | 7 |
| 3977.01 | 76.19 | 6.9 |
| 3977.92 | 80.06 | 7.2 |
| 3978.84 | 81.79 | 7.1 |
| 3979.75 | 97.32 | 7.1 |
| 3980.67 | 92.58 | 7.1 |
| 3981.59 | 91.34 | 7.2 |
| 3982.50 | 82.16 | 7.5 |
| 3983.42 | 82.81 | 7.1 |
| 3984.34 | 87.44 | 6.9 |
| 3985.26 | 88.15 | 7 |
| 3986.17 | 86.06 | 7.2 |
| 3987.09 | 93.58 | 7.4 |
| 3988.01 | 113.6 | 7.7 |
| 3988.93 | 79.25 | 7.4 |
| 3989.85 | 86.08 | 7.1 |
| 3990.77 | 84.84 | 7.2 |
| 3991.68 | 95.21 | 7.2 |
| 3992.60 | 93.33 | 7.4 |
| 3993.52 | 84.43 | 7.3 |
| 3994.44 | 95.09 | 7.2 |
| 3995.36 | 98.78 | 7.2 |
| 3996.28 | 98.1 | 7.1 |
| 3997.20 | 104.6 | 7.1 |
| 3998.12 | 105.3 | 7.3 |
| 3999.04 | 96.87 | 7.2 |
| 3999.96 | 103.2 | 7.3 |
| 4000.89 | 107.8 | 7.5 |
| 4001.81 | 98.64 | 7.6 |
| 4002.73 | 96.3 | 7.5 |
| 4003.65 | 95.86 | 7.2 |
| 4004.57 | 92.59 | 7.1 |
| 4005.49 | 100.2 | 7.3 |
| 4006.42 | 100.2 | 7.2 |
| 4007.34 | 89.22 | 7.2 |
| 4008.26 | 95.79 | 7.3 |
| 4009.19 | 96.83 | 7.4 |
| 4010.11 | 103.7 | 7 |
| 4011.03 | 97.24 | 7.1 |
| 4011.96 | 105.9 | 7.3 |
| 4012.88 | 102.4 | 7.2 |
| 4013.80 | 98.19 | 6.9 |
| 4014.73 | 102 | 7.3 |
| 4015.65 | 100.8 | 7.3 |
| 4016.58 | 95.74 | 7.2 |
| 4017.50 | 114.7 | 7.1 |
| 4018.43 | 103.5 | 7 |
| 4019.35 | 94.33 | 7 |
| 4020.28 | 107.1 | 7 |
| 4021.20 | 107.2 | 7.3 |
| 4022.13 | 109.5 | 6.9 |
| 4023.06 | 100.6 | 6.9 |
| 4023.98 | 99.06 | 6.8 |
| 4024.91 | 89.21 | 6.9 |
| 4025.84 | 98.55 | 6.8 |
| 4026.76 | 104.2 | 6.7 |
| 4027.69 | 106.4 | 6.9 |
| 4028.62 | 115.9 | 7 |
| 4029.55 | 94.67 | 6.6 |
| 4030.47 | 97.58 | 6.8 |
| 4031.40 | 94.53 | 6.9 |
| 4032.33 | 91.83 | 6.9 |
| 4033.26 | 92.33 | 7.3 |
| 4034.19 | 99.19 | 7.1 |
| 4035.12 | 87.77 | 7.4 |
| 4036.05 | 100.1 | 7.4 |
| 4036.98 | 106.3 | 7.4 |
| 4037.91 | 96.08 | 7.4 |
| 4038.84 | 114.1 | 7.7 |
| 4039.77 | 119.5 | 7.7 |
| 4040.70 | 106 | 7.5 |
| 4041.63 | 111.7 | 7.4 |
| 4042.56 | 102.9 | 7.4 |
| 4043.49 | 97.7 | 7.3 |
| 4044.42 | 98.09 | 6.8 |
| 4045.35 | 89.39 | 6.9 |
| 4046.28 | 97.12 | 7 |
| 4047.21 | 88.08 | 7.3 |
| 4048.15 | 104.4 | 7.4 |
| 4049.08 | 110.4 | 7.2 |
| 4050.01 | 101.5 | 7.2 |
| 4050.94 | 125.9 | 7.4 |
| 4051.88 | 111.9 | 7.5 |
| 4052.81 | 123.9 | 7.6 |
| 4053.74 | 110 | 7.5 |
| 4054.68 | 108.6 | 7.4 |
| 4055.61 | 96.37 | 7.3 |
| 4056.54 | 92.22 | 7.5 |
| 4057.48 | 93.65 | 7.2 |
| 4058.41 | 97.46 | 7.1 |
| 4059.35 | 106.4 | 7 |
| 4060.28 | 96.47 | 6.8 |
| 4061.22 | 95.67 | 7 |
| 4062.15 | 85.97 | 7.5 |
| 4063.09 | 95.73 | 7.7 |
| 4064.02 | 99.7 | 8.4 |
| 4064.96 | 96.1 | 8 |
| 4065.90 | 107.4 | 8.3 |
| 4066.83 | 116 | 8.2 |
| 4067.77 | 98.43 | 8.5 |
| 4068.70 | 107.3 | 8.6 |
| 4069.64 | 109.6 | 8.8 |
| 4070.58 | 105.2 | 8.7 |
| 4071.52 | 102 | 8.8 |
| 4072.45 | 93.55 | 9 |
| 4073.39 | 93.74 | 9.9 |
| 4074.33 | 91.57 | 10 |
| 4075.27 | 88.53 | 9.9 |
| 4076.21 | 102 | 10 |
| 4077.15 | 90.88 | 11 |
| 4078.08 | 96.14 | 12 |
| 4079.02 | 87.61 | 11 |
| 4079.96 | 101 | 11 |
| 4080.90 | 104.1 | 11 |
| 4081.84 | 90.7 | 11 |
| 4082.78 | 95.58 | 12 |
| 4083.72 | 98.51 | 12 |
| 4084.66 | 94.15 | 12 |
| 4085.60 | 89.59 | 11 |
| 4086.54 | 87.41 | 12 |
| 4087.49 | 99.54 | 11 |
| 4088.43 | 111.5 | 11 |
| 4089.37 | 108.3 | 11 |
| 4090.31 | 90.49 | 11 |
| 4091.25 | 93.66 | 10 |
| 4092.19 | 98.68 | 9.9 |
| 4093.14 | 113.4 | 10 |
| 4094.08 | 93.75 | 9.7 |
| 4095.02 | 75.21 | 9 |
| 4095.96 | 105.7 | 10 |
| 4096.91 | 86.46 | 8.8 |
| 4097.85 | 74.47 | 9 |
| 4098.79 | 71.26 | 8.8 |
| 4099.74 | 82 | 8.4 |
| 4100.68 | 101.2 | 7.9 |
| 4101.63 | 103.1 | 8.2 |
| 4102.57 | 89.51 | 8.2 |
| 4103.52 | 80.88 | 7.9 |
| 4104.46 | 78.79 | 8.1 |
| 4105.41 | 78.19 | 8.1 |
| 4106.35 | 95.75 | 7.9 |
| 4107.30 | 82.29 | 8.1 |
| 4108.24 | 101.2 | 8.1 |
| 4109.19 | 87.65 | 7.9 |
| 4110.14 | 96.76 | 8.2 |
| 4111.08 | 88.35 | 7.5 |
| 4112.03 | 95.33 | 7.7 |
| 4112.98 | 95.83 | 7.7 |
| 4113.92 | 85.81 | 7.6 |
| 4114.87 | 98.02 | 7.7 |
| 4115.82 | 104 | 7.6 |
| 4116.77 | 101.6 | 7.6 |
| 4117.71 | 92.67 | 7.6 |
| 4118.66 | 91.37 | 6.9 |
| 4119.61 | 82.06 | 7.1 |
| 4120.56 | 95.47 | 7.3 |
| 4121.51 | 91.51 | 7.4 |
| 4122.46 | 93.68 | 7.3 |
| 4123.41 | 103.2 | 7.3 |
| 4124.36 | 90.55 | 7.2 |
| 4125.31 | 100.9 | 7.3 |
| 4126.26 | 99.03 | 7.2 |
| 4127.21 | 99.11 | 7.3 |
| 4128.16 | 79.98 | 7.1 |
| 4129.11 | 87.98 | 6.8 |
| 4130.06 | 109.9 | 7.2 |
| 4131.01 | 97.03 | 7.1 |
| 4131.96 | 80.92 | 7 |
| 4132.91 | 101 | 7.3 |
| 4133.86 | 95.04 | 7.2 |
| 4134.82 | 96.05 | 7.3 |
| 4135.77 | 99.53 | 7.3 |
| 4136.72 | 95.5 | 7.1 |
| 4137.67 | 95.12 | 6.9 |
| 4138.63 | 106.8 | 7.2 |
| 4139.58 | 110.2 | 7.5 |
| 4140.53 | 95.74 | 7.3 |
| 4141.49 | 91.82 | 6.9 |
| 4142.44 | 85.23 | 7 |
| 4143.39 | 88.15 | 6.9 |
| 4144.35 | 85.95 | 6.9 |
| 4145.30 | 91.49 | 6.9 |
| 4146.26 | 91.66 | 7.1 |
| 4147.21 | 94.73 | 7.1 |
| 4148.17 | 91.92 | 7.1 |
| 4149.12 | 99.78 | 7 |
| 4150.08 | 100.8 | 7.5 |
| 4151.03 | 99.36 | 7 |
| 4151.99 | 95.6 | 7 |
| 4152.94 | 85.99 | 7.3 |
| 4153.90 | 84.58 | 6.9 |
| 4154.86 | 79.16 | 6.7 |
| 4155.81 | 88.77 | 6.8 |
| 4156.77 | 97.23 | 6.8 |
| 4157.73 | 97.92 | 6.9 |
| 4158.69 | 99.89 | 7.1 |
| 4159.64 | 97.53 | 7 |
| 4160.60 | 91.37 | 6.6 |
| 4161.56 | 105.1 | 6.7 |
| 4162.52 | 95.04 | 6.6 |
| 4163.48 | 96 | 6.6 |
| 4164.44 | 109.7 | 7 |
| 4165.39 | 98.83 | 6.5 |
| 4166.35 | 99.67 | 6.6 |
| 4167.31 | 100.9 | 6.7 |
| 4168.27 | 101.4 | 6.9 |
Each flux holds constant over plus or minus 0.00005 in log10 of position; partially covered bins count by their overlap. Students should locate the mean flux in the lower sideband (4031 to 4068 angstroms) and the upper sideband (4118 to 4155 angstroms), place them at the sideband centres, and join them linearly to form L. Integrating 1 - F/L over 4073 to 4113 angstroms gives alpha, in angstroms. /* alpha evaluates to 2.1 angstroms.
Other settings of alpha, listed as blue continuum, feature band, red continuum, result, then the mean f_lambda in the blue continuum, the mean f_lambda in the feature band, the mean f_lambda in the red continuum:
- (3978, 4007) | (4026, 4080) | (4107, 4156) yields -4.06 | 93.8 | 101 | 94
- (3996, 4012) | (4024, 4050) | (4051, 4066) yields 0.02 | 99.2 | 101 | 102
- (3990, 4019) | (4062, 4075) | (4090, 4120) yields -0.90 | 98.5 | 100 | 91.1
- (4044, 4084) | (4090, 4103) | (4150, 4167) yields 0.95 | 100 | 91.4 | 95.7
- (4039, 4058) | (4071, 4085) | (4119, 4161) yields 0.81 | 105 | 95.4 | 94.2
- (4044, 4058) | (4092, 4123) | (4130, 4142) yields 2.59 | 103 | 91.2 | 97.6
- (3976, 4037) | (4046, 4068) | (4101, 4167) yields -1.63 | 96.3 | 103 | 94.2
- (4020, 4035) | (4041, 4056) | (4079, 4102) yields -1.03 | 100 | 105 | 94.4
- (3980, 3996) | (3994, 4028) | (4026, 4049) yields -1.84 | 90.5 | 100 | 101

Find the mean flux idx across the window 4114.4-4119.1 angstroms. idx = 97.6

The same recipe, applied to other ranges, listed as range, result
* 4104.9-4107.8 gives 85.6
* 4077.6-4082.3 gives 96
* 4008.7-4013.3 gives 101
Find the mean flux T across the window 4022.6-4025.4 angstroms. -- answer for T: 96.3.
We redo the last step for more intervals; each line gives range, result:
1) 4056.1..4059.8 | 97.2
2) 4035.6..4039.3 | 104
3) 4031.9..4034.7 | 94.3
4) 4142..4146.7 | 88.4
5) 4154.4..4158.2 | 90.8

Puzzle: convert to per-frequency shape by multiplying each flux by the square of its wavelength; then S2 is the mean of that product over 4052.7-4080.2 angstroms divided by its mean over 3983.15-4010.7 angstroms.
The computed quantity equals 1.1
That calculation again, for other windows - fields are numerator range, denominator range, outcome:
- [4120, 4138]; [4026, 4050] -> 0.99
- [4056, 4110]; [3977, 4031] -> 1.02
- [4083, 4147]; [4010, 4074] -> 0.95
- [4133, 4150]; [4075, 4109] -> 1.05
